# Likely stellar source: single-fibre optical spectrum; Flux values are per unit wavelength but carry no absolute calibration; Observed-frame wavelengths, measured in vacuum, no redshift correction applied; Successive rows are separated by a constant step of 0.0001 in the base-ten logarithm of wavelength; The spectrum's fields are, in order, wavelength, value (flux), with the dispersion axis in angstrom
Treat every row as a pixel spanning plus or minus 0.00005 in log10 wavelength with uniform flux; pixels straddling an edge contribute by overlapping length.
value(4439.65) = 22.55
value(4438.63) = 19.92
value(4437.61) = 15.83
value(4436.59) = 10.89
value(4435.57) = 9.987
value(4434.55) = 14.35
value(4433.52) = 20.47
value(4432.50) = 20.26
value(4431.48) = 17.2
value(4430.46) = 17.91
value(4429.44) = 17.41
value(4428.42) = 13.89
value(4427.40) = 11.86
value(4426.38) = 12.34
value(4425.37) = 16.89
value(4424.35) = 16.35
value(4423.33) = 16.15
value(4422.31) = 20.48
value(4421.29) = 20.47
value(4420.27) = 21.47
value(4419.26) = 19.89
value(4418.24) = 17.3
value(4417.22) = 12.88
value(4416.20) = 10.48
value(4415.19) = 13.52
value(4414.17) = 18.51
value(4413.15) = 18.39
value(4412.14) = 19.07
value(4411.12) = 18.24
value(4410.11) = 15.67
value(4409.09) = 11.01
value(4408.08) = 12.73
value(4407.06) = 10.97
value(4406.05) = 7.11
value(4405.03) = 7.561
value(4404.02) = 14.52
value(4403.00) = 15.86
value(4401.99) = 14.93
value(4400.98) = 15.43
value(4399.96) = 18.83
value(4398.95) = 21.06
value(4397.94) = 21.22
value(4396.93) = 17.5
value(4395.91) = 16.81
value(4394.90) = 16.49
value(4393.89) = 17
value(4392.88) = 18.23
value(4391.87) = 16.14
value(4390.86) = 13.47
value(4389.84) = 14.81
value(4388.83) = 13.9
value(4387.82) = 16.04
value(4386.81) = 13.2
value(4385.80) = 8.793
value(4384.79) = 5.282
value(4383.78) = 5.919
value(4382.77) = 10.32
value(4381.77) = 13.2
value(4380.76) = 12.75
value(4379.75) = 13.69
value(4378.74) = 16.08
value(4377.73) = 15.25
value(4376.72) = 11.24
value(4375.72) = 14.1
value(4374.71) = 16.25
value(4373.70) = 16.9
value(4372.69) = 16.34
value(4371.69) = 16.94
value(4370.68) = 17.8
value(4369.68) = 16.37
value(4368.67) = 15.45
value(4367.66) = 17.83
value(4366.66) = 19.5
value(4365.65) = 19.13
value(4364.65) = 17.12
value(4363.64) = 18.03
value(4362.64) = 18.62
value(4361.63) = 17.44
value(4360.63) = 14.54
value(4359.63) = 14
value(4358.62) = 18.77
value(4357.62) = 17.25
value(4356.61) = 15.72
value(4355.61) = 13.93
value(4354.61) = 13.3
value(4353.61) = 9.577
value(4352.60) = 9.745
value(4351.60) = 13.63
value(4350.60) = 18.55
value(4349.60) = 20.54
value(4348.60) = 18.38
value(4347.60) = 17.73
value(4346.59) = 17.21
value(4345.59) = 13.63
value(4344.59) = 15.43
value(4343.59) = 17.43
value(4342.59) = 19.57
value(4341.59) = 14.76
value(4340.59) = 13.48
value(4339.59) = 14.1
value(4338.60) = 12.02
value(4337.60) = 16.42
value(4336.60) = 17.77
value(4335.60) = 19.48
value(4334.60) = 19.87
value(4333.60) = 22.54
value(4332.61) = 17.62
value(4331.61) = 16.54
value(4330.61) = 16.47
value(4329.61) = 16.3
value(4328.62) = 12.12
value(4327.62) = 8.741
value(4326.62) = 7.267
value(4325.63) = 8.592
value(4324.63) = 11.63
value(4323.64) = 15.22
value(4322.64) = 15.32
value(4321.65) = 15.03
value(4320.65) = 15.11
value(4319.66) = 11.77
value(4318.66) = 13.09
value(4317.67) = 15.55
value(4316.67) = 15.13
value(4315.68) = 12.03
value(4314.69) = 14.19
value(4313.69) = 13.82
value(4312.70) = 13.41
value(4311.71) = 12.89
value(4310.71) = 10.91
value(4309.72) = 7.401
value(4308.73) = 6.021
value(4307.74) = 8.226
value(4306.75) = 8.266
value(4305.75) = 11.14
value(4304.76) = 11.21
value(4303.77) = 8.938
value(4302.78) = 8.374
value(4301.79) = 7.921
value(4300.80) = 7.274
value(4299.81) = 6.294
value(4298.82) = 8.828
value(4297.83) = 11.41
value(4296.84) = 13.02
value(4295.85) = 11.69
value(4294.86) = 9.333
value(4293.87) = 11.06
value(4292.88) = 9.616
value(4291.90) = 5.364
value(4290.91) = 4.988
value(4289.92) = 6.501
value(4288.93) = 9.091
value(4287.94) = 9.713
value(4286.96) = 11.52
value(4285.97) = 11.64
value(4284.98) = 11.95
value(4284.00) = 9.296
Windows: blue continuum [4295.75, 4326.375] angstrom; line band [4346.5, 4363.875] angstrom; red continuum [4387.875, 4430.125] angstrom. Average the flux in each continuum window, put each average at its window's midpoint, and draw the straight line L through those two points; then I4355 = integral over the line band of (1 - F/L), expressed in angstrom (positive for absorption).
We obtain -3.4 angstrom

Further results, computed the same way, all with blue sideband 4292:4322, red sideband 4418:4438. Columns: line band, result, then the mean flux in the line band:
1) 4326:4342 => -4.13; 15.3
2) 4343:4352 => -2.98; 17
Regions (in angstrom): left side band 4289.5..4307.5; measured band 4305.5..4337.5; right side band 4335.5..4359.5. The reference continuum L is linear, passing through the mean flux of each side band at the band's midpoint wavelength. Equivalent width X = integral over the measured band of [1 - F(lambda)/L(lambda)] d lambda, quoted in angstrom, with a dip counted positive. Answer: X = -3.3 angstrom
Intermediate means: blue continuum 8.96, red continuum 15.7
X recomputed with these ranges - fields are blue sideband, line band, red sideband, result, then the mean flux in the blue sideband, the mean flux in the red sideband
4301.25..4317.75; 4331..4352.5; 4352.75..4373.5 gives -4.31 angstrom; 10.8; 16.3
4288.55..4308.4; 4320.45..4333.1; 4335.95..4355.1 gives -0.63 angstrom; 8.9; 15.5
